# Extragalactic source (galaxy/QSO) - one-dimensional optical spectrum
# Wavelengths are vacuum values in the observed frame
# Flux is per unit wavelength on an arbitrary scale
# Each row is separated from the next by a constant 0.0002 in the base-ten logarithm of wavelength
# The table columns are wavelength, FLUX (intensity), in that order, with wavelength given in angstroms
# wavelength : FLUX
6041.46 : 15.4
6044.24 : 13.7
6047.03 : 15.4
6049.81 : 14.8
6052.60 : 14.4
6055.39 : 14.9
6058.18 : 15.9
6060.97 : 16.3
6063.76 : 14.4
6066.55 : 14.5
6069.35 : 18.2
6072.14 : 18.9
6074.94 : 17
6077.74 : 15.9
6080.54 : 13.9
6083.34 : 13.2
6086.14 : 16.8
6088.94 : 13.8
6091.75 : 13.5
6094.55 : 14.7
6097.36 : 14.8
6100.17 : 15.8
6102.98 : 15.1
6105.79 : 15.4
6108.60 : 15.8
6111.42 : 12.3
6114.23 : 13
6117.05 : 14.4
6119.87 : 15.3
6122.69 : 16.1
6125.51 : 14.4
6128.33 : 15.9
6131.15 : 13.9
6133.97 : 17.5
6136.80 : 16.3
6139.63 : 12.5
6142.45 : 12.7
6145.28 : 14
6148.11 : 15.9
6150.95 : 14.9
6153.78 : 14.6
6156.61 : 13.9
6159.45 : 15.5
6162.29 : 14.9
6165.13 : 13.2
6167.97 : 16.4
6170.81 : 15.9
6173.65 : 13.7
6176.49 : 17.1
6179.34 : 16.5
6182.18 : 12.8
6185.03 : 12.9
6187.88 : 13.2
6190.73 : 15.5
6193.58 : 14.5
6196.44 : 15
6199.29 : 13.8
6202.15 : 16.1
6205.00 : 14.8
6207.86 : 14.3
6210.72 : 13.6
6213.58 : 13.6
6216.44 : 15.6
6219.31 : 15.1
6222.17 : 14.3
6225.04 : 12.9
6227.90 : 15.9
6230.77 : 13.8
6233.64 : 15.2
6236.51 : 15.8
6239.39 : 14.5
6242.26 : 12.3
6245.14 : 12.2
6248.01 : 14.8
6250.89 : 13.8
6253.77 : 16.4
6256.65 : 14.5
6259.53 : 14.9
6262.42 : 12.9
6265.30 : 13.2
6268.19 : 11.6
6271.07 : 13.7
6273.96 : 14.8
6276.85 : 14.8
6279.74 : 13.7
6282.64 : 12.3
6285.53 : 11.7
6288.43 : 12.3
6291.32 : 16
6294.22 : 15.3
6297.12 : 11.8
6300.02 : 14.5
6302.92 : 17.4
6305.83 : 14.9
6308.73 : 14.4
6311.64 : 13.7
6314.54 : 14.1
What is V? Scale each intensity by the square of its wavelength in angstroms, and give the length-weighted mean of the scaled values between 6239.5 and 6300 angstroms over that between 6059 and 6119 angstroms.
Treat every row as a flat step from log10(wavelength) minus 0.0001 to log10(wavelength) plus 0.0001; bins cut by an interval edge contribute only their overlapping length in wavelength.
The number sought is 0.96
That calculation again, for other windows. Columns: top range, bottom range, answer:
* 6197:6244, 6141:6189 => 1.01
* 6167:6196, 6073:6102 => 1.02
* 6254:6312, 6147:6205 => 0.98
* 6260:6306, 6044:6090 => 0.96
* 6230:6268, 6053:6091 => 0.96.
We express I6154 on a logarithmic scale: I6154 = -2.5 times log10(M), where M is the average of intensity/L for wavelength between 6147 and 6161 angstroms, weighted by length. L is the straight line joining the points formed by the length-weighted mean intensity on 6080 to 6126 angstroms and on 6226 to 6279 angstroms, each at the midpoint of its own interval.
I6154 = -0.03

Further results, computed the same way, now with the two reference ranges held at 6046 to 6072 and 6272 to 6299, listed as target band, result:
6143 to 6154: 0.01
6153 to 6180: -0.03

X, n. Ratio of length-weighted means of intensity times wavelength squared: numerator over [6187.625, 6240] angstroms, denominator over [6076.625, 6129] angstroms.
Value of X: 1.03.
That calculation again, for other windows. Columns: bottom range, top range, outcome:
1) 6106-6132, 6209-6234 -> 1.02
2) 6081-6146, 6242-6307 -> 1.00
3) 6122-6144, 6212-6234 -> 1.00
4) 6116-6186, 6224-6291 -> 0.97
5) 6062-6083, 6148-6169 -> 0.95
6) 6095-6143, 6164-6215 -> 1.01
